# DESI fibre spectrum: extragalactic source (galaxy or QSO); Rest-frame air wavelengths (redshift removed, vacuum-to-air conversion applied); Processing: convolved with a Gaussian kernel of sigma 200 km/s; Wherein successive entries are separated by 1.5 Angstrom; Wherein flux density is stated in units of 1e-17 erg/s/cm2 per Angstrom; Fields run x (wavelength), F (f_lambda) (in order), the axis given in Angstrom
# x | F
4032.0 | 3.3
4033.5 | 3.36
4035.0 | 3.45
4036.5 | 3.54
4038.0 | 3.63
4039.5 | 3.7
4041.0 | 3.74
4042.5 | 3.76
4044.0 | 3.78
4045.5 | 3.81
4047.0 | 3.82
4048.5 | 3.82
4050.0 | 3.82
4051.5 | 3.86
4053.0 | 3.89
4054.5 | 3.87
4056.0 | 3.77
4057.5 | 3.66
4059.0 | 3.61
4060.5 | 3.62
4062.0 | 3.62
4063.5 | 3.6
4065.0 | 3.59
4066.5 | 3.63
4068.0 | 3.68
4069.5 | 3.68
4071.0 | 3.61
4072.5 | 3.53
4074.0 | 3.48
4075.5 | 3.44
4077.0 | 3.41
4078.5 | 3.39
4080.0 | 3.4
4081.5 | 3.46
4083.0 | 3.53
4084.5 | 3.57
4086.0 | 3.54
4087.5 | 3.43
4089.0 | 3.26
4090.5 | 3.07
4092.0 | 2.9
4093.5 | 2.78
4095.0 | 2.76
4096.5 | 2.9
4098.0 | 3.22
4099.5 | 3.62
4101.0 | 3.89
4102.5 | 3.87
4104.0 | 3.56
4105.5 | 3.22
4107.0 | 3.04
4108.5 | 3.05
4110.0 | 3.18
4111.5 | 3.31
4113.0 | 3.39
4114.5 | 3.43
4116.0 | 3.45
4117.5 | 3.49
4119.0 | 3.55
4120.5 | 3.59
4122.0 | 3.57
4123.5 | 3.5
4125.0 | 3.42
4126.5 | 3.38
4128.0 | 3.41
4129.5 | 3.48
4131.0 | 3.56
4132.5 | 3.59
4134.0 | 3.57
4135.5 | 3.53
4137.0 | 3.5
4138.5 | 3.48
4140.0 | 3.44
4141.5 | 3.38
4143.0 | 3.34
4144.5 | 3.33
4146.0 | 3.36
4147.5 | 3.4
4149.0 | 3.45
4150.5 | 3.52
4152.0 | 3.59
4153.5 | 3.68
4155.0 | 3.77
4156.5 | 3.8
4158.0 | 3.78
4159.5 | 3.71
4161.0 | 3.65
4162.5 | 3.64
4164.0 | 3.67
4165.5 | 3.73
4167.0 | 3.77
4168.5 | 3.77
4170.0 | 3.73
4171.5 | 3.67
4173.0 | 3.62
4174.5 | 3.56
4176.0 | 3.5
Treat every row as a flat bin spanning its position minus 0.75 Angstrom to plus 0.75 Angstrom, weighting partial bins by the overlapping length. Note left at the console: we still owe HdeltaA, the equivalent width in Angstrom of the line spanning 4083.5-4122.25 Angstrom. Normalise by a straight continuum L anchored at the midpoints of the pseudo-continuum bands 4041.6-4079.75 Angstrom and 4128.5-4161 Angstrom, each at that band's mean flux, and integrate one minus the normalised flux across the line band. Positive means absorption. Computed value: 2.9 Angstrom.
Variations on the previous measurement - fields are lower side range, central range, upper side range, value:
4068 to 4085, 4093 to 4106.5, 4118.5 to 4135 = 0.7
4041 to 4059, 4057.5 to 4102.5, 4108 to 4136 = 2.7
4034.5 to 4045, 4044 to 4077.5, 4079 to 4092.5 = -1.4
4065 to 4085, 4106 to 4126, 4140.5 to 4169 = 1.0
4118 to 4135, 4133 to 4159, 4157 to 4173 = 0.6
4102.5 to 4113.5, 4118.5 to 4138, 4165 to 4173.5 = -0.5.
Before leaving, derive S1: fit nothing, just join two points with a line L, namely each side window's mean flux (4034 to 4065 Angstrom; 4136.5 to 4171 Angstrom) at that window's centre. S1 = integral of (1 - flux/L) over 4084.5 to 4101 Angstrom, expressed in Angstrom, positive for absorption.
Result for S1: 2.1 Angstrom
